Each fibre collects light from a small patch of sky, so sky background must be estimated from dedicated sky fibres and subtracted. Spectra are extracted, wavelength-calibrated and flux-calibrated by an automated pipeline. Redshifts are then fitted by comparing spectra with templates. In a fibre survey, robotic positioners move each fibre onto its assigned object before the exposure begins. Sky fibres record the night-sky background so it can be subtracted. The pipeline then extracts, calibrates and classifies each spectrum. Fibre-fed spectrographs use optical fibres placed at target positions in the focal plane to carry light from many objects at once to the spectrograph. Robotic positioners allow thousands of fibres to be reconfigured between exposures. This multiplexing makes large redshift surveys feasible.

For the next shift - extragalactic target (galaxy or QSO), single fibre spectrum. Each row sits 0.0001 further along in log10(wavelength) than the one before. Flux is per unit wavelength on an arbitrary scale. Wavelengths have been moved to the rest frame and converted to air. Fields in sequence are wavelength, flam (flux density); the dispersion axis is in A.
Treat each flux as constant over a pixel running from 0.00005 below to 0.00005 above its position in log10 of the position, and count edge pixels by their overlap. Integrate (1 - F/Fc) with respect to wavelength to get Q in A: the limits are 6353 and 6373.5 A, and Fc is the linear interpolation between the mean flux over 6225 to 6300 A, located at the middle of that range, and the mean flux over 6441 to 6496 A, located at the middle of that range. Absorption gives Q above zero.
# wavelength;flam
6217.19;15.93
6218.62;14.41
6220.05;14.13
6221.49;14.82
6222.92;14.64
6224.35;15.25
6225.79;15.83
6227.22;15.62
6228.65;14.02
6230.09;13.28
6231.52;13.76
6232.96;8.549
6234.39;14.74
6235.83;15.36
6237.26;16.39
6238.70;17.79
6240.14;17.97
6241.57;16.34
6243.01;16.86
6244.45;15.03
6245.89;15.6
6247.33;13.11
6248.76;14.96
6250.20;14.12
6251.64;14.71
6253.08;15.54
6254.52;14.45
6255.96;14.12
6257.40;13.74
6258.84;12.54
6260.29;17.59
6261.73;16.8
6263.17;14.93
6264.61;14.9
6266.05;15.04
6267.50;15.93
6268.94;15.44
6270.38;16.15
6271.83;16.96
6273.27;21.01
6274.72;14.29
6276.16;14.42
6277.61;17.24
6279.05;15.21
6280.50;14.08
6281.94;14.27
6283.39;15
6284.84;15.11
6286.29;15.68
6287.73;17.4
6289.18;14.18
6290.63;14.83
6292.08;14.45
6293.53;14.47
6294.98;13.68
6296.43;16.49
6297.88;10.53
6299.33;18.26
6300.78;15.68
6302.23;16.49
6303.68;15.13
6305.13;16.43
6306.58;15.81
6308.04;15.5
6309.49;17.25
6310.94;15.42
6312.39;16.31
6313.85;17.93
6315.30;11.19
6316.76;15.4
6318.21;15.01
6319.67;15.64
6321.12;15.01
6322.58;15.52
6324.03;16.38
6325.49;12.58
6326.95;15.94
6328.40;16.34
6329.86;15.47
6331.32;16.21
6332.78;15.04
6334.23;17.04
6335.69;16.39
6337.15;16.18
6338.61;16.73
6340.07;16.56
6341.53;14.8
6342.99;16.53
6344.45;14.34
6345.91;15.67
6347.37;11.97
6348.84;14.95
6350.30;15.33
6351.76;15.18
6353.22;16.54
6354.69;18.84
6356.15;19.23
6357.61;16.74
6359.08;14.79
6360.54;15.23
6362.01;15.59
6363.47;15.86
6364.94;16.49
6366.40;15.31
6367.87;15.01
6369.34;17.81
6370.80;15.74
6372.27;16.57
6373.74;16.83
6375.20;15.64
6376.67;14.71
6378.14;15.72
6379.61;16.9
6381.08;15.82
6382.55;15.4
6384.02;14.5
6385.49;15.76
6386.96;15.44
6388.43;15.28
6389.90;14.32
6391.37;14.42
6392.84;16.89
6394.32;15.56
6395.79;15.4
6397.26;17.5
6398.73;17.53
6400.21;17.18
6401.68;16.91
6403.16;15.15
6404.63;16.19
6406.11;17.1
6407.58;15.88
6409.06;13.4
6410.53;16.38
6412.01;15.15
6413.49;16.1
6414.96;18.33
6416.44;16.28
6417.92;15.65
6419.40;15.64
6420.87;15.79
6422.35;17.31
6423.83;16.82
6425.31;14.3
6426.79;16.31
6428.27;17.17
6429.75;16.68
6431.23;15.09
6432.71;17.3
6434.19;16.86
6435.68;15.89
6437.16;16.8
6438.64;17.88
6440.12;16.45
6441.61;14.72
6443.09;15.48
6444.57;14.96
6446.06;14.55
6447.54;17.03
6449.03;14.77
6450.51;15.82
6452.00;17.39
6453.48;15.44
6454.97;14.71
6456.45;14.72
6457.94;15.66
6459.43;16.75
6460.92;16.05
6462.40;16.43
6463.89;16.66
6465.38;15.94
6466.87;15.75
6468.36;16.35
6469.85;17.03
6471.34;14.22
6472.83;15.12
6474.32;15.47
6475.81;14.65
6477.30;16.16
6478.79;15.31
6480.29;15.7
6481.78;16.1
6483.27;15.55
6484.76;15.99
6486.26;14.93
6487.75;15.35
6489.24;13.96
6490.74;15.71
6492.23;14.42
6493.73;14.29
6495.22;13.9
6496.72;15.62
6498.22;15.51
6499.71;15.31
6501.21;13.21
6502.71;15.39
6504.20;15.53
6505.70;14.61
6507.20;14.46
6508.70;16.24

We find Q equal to -1.5 A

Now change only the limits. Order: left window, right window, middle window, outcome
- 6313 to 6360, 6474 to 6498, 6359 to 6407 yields -1.2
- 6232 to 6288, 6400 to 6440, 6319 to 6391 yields 0.7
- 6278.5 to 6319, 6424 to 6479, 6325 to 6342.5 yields -0.5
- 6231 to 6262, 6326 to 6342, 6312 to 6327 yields 0.7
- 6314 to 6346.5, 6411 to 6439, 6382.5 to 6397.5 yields 0.6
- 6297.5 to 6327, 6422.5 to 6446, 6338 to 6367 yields -0.3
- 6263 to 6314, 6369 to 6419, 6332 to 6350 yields 0.3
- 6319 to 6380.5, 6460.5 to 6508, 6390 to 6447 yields -2.0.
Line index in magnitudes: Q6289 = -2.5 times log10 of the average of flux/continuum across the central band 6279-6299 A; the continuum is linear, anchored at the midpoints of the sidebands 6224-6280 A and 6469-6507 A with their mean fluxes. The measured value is 0.04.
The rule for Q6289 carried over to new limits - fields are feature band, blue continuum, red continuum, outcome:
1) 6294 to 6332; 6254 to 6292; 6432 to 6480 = 0.006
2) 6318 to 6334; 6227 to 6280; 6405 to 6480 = 0.005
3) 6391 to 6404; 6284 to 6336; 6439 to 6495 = -0.056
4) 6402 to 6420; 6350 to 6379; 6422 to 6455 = 0.011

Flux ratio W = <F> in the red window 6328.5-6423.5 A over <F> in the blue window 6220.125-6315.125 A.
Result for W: 1.04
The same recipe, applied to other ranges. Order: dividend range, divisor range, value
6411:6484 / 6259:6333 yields 1.03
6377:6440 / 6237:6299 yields 1.05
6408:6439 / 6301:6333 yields 1.04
